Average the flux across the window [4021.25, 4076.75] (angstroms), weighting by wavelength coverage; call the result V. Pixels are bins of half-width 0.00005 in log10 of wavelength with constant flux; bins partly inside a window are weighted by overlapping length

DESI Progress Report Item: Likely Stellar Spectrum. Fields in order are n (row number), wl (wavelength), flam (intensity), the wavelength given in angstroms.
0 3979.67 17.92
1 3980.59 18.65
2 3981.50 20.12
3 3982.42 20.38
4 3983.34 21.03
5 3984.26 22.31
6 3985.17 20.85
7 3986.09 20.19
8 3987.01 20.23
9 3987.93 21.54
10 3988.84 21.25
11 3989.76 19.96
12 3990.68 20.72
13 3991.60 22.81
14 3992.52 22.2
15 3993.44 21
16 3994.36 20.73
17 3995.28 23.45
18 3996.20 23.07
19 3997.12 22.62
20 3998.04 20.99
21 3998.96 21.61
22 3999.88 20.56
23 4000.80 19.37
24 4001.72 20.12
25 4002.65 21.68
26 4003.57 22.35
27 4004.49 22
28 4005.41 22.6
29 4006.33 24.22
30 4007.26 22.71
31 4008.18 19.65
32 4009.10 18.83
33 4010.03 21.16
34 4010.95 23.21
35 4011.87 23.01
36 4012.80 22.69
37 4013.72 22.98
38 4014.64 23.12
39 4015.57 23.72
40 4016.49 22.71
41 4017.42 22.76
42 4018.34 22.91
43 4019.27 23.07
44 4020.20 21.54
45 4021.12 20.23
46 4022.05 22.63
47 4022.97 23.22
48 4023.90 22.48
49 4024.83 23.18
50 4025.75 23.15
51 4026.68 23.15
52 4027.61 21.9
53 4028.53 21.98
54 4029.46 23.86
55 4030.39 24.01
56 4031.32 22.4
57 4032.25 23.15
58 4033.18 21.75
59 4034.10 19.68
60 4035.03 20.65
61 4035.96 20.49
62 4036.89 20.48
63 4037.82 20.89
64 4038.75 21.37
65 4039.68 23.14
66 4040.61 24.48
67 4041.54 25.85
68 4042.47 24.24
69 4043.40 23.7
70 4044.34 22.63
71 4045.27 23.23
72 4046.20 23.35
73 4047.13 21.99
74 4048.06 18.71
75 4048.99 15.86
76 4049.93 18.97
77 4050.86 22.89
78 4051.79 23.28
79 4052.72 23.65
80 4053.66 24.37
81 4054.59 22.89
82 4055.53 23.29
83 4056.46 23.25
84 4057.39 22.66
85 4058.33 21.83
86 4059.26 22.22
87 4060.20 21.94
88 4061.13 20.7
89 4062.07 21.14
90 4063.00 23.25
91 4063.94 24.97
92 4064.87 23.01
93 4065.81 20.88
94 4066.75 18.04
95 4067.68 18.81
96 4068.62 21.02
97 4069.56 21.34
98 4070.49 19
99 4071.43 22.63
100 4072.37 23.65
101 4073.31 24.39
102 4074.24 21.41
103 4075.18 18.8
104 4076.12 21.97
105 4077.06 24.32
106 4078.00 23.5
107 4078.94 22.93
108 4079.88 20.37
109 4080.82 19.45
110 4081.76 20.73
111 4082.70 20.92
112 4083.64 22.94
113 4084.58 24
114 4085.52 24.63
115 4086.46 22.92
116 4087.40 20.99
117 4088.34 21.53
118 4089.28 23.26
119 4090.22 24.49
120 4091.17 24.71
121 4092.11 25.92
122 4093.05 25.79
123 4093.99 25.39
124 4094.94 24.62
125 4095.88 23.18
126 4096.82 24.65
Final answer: 22.1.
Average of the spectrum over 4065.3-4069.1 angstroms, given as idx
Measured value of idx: 19.7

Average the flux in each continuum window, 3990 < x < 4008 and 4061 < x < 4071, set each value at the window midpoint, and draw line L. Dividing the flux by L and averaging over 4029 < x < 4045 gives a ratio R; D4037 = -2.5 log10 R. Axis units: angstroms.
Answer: -0.06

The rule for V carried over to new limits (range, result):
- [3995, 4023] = 22.1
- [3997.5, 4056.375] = 22.2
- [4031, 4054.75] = 22.1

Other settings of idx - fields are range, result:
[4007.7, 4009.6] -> 19.3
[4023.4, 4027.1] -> 23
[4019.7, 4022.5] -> 21.5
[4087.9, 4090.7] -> 23.1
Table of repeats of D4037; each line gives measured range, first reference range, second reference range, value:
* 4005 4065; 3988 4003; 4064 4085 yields -0.04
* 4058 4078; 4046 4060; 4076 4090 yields 0.02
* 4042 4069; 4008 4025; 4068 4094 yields 0.02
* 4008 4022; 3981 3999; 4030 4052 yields -0.03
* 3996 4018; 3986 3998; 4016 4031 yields 0.00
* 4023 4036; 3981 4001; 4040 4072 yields -0.03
